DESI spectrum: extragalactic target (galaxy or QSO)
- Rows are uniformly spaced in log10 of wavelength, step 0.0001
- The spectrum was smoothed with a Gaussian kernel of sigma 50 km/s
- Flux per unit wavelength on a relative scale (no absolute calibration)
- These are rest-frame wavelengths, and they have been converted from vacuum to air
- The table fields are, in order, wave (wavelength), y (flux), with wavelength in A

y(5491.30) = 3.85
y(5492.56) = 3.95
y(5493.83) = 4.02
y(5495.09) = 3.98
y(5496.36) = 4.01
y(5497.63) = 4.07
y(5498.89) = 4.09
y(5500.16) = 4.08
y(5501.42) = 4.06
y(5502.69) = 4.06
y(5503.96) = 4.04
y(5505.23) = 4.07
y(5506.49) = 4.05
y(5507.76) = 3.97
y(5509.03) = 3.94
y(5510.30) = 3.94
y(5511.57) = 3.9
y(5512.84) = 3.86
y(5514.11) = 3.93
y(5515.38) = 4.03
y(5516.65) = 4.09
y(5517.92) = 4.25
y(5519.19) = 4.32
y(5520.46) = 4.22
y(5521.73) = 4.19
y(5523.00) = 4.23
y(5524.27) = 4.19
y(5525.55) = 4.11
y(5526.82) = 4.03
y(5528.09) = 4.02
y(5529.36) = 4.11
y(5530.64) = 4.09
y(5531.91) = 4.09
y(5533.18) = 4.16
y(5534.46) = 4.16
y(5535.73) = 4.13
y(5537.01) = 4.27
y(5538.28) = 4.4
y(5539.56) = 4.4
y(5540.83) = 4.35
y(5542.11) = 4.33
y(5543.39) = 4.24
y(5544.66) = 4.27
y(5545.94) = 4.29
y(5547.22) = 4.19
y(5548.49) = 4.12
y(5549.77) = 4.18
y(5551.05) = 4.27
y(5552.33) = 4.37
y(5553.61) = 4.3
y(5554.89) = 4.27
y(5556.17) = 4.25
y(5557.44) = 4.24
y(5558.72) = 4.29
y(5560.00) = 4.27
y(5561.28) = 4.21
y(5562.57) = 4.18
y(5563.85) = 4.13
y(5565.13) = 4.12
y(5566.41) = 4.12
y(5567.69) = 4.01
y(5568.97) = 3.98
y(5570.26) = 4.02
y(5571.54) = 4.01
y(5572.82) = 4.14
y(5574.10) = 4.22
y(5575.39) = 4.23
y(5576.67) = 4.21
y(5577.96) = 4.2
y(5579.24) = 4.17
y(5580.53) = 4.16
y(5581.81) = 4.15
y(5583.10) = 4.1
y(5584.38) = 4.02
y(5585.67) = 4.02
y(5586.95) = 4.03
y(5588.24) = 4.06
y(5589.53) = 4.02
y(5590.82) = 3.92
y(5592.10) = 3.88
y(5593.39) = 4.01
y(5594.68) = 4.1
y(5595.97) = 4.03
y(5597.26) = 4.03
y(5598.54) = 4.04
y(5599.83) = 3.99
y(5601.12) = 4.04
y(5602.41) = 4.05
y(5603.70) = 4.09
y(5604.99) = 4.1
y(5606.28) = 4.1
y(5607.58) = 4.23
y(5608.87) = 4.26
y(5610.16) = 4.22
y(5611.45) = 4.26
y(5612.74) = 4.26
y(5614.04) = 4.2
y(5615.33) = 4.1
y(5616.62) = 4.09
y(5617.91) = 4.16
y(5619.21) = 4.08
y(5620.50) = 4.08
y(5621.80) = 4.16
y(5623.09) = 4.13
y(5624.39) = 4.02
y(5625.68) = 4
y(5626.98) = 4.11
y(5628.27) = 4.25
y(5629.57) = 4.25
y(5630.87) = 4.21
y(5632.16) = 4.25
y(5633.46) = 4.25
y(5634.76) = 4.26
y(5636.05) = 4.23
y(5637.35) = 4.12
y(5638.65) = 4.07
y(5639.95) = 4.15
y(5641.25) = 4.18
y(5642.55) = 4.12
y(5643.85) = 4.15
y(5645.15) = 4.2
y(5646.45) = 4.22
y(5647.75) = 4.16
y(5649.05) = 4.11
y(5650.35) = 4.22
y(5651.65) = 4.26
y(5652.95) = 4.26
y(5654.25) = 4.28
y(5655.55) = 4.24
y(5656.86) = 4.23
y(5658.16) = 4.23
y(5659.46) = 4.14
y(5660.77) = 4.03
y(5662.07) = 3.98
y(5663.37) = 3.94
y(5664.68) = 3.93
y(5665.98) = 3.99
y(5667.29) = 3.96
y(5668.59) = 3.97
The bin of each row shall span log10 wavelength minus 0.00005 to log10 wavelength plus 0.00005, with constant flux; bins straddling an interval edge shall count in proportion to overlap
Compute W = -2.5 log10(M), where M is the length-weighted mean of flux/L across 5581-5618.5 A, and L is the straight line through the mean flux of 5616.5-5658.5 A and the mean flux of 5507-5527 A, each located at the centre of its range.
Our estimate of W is 0.01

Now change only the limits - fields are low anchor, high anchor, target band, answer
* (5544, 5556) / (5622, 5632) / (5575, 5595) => 0.03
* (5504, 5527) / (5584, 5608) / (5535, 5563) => -0.05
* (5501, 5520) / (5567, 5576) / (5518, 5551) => -0.04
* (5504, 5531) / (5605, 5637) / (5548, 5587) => -0.01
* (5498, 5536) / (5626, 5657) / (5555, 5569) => -0.01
